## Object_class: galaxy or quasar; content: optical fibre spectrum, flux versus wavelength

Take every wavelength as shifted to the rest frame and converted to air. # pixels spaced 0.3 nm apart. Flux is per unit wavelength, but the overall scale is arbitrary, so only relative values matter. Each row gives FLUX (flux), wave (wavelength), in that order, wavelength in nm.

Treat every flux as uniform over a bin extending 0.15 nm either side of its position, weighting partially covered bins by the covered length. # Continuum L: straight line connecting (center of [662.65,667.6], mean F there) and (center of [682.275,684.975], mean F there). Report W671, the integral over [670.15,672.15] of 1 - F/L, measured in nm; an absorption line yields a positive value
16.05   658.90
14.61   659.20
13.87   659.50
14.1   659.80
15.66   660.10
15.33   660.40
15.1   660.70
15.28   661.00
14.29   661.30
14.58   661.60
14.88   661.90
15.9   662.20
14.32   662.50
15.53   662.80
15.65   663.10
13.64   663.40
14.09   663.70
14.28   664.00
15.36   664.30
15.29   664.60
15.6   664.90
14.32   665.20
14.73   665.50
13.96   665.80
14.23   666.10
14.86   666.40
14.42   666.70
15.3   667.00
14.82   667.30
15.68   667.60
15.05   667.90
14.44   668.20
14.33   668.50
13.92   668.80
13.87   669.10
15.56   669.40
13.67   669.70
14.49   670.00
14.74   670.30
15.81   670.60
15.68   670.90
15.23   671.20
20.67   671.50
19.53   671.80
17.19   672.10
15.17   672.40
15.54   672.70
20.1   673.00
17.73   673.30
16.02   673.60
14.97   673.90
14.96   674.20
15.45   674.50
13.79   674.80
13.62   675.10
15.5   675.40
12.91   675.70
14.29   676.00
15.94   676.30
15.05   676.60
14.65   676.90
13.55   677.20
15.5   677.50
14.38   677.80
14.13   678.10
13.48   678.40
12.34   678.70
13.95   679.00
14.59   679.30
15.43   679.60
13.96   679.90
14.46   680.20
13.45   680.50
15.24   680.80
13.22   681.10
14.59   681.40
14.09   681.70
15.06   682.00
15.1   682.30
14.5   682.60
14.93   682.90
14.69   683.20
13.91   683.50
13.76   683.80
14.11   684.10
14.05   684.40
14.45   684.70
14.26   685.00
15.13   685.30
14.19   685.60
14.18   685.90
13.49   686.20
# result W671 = -0.32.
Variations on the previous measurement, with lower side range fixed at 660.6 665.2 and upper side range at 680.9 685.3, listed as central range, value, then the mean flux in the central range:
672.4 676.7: -0.24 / 15.4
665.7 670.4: 0.06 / 14.6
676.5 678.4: 0.01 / 14.4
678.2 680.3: 0.07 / 14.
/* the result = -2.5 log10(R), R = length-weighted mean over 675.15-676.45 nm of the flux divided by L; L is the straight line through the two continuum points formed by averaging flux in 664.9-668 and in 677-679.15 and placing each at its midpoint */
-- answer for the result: -0.04 mag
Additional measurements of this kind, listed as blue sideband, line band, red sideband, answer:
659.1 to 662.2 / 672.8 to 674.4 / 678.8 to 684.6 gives -0.149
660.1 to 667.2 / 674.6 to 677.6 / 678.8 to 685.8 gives 0.004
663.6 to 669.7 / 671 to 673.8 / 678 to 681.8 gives -0.203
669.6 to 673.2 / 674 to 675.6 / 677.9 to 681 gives 0.064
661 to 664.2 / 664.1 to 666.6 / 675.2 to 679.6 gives -0.007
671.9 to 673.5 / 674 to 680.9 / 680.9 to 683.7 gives 0.104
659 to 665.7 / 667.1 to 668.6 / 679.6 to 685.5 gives -0.013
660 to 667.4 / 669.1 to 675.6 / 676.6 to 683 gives -0.095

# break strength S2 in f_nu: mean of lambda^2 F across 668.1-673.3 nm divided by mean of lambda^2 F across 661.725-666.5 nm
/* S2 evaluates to 1.10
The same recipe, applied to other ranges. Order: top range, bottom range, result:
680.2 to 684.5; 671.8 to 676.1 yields 0.94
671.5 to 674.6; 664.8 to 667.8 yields 1.16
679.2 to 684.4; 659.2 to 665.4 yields 1.03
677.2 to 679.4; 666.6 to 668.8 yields 0.98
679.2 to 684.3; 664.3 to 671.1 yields 1.02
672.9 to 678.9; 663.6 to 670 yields 1.04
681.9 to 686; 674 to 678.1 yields 1.01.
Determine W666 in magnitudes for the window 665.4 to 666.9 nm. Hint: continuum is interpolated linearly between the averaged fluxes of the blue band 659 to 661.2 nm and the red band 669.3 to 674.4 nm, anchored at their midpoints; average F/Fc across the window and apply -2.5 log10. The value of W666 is 0.083 mag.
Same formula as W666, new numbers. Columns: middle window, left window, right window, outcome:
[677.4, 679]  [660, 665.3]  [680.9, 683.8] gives 0.05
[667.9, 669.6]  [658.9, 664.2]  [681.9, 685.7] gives 0.02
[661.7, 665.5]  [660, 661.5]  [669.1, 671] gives 0.01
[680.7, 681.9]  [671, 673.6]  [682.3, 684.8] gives 0.05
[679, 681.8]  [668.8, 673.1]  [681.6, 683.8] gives 0.04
